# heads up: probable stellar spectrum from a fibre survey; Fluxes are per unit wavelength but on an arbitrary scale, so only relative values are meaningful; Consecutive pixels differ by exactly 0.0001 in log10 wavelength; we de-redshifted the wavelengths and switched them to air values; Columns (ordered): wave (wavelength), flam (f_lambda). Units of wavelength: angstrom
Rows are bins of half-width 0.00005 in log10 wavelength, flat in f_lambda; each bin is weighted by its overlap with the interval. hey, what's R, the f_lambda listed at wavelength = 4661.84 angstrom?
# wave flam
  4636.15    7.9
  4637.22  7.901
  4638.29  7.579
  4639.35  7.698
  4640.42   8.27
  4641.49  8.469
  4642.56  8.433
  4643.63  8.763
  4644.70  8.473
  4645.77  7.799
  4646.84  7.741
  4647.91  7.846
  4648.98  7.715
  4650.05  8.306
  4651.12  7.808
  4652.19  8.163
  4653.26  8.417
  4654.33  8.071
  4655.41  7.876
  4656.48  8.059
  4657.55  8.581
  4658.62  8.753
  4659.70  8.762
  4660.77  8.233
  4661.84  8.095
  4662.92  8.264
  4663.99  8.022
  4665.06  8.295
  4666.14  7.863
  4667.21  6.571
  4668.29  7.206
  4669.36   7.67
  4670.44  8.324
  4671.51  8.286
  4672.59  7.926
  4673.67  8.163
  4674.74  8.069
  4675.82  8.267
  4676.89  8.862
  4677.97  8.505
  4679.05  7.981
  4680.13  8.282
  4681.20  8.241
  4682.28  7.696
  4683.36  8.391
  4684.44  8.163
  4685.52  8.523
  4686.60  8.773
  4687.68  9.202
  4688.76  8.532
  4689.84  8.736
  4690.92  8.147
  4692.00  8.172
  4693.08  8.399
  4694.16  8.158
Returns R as 8.095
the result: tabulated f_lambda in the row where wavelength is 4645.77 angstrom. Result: 7.799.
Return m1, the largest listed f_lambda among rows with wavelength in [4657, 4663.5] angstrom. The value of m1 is 8.762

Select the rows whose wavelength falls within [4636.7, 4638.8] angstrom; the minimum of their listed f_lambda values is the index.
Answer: 7.579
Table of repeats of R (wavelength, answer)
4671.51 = 8.286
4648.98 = 7.715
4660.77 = 8.233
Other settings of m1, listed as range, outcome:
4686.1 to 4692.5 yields 9.202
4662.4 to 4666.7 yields 8.295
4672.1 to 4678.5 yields 8.862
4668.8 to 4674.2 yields 8.324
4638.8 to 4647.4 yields 8.763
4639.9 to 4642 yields 8.469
